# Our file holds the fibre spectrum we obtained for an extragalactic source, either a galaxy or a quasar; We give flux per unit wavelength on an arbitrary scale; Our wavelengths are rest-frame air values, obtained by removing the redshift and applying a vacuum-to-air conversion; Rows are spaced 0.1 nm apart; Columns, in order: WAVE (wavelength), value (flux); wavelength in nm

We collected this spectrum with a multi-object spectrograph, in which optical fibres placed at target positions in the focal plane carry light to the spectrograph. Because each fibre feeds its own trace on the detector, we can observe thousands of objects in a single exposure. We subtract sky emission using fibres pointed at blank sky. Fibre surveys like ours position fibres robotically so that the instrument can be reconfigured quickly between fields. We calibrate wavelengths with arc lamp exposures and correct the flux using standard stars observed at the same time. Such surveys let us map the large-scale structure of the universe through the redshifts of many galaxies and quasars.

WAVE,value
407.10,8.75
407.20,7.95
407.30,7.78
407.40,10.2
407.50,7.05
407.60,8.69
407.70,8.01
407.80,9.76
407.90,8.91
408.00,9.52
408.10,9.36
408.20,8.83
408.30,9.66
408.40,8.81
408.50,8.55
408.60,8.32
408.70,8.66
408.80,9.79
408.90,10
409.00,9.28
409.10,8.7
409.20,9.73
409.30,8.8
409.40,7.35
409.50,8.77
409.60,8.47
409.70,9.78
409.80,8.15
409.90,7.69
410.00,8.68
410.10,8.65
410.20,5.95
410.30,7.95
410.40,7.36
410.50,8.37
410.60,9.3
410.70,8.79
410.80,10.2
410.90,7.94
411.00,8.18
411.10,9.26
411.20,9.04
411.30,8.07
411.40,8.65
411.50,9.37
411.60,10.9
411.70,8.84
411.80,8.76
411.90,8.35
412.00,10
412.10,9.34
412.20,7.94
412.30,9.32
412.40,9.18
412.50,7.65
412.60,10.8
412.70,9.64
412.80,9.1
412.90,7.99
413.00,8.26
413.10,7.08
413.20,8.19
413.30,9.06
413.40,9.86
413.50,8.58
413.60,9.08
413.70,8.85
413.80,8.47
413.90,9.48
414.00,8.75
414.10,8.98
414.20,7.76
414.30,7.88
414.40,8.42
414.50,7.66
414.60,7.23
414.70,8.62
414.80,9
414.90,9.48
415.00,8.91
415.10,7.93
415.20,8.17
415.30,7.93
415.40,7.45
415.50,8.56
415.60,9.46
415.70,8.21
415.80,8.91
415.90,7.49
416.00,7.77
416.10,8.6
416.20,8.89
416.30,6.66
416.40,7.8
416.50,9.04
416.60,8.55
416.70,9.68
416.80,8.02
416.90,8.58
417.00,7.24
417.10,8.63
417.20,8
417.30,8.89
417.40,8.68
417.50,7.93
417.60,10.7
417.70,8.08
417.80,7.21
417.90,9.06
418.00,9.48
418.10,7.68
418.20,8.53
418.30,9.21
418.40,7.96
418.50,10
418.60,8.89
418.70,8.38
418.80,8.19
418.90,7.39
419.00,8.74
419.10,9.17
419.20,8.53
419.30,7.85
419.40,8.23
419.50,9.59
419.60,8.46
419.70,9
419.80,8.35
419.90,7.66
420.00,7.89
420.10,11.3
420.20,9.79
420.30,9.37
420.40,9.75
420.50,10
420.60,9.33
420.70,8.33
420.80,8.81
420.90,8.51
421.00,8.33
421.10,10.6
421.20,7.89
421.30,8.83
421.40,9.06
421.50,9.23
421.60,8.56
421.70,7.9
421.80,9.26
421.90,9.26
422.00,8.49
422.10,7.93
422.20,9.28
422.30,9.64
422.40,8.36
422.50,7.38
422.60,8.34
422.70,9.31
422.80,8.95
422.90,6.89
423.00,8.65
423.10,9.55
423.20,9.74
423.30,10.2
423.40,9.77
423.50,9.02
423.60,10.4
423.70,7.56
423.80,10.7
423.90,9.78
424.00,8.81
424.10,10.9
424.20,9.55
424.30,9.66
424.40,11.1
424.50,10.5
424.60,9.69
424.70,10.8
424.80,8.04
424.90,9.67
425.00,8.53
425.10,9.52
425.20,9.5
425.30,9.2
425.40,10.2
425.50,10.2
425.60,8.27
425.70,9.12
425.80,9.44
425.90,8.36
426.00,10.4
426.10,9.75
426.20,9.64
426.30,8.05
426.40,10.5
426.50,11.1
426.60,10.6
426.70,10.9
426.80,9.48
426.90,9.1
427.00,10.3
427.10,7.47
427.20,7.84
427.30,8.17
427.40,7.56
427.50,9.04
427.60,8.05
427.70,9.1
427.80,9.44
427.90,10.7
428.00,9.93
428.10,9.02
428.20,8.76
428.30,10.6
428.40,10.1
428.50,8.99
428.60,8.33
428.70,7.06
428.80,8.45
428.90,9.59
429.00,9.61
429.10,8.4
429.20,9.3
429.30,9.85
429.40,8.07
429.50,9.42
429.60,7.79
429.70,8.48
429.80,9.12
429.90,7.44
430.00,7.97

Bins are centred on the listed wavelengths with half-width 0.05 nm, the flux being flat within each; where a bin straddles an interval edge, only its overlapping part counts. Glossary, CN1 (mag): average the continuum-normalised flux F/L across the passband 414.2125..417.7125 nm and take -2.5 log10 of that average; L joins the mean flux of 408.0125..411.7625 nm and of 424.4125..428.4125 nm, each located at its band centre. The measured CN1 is 0.08 mag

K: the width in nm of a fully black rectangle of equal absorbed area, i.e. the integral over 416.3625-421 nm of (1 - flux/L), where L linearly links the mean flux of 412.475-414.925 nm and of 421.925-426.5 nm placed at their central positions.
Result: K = 0.14 nm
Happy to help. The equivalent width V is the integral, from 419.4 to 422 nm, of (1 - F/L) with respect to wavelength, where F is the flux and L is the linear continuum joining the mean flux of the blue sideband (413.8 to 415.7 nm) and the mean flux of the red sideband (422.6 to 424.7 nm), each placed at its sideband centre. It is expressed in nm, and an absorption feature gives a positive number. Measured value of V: 0.05 nm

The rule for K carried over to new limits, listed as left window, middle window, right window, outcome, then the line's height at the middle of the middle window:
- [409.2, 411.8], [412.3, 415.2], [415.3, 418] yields -0.049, 8.5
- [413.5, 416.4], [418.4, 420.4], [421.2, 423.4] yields -0.034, 8.63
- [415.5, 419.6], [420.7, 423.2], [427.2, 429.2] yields -0.008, 8.69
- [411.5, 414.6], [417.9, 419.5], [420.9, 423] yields 0.021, 8.71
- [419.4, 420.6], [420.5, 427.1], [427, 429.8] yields -0.190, 9.04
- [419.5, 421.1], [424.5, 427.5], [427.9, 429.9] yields -0.118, 9.02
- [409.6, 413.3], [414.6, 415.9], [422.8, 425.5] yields 0.070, 8.94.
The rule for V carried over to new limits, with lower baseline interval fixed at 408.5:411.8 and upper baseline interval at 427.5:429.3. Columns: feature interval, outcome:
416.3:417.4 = 0.063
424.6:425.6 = -0.042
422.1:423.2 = 0.045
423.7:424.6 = -0.090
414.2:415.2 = 0.059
